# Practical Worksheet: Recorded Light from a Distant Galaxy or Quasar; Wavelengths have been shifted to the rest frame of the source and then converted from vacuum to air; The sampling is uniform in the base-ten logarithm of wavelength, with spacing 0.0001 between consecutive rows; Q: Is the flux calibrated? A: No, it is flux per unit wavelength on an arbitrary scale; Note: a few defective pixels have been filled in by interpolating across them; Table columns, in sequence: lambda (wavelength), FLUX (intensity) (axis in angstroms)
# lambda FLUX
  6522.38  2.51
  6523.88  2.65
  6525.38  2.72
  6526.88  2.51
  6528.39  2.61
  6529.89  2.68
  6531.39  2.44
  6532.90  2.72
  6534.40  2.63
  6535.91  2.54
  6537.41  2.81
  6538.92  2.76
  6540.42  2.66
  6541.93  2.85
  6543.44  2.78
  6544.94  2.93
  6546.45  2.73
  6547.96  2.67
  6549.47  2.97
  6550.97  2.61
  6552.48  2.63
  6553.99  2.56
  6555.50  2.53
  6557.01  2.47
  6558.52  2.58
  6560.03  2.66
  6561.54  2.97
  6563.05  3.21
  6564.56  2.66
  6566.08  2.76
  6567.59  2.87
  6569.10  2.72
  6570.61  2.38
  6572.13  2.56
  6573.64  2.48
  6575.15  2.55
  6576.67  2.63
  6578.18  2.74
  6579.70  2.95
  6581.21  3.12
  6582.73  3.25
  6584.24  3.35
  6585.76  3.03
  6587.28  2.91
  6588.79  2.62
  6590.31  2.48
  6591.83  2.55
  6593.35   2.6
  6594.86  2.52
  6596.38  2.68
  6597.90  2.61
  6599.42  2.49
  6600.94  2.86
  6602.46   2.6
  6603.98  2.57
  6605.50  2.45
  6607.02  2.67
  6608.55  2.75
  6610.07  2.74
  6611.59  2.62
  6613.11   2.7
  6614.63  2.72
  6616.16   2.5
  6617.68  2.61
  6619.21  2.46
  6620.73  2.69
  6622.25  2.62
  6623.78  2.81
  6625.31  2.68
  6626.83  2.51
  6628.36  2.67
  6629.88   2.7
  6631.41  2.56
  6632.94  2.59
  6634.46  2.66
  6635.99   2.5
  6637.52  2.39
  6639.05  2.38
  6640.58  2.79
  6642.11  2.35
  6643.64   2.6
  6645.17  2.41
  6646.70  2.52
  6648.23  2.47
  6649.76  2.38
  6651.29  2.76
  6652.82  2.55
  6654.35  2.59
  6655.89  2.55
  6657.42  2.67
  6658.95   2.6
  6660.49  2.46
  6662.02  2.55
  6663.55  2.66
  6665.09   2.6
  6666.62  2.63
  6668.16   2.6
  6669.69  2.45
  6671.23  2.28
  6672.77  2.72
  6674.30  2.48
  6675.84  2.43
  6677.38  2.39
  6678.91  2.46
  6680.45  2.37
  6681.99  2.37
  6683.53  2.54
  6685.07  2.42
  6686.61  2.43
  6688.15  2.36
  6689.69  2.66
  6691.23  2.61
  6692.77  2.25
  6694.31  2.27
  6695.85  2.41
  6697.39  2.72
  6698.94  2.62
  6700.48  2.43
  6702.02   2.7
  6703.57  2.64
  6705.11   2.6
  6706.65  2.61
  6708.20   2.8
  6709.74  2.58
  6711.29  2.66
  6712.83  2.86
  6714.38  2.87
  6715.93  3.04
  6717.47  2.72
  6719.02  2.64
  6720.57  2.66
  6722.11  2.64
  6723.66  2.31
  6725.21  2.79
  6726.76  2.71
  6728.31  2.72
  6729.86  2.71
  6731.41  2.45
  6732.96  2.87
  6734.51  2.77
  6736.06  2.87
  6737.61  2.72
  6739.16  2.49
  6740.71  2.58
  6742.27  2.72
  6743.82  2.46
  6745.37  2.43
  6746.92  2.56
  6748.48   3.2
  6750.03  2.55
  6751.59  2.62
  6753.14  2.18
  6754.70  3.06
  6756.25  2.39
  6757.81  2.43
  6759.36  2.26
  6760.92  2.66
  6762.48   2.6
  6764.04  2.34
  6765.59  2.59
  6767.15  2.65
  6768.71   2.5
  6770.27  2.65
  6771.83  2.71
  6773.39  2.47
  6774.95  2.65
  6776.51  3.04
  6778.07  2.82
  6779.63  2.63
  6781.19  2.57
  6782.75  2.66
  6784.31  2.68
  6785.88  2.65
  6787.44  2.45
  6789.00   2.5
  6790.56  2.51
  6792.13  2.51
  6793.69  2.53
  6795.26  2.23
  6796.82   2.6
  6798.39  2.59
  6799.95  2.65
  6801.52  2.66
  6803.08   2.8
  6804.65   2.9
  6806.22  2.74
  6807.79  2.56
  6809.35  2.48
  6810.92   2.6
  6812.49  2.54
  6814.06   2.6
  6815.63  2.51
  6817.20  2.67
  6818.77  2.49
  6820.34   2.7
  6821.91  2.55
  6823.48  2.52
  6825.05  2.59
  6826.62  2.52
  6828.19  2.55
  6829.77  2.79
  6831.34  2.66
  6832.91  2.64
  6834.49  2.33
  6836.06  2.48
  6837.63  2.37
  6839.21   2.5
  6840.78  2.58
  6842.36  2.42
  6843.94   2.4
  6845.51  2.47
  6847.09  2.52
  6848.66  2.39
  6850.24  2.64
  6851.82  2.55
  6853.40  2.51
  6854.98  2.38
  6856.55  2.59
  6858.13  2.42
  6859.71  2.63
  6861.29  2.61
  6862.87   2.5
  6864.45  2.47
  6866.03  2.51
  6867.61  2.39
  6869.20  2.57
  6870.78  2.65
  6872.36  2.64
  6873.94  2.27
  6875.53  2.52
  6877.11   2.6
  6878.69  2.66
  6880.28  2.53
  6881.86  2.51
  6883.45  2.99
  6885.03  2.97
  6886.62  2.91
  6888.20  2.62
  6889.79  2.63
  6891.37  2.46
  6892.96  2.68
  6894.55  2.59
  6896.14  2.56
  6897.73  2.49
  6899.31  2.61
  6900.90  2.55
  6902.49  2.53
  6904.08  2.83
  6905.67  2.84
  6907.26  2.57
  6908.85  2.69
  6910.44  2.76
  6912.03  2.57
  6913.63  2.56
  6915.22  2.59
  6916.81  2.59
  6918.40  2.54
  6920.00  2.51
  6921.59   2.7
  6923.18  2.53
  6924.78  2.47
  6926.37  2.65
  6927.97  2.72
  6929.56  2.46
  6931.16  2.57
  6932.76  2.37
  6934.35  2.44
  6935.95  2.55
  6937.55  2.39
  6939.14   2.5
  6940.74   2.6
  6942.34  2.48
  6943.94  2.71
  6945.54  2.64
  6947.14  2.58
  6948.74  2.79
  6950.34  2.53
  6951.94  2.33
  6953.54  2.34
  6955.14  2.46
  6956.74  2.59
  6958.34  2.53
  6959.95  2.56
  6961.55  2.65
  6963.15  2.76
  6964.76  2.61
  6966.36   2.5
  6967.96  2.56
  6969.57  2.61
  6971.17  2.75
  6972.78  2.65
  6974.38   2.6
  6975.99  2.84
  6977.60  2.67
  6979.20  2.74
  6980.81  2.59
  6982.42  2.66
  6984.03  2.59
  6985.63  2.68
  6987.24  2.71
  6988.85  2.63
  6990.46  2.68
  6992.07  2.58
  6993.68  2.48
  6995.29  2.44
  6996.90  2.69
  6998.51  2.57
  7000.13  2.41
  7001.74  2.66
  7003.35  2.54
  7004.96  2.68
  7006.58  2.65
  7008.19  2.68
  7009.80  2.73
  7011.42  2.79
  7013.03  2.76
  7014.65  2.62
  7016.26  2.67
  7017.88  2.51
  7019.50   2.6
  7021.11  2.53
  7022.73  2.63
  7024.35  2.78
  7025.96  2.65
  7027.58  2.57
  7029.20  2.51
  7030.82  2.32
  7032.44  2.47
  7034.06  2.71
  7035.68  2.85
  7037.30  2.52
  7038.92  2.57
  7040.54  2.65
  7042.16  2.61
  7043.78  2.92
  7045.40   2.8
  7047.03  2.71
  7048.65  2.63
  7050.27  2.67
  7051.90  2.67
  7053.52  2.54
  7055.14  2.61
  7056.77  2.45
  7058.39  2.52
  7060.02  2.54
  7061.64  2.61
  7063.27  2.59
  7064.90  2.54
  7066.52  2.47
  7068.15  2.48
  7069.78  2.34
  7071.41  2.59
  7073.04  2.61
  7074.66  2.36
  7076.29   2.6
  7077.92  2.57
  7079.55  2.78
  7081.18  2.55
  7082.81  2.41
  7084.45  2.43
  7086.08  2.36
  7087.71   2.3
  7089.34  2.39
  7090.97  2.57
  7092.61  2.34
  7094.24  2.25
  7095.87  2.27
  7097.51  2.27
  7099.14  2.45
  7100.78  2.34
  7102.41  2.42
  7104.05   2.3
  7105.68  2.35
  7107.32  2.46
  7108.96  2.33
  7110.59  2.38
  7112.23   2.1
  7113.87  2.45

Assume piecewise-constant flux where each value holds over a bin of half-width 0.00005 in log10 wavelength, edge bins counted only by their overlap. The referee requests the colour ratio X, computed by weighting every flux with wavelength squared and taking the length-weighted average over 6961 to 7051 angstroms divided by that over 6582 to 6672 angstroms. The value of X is 1.13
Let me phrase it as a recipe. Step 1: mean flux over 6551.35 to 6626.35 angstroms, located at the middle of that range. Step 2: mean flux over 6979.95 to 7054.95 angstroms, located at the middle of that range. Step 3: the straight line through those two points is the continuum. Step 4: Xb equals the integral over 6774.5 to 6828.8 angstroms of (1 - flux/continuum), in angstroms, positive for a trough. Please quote 1.1 angstroms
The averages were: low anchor 2.7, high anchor 2.63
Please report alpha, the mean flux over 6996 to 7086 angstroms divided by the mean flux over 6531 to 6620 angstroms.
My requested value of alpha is 1.0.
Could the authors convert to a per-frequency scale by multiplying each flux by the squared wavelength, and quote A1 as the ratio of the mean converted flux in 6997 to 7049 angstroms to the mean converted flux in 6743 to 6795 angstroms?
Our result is 1.10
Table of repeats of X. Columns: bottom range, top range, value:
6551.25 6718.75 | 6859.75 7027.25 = 1.09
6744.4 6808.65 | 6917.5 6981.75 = 1.04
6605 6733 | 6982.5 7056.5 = 1.13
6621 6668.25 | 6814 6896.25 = 1.06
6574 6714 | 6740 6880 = 1.04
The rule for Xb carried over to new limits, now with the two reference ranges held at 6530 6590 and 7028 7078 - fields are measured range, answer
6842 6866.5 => 1.4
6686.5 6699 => 1.1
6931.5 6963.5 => 1.0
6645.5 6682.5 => 2.6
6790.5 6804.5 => 0.4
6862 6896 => 0.5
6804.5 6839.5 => 1.1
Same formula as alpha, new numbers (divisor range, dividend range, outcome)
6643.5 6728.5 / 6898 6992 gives 1.01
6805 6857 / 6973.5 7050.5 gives 1.04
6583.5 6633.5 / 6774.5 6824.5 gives 0.98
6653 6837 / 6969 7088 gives 1.00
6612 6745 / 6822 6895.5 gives 0.99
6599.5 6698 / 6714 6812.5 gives 1.03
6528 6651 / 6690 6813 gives 0.98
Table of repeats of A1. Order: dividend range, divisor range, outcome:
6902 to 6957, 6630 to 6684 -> 1.10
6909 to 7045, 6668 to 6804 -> 1.08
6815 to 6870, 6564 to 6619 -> 1.01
